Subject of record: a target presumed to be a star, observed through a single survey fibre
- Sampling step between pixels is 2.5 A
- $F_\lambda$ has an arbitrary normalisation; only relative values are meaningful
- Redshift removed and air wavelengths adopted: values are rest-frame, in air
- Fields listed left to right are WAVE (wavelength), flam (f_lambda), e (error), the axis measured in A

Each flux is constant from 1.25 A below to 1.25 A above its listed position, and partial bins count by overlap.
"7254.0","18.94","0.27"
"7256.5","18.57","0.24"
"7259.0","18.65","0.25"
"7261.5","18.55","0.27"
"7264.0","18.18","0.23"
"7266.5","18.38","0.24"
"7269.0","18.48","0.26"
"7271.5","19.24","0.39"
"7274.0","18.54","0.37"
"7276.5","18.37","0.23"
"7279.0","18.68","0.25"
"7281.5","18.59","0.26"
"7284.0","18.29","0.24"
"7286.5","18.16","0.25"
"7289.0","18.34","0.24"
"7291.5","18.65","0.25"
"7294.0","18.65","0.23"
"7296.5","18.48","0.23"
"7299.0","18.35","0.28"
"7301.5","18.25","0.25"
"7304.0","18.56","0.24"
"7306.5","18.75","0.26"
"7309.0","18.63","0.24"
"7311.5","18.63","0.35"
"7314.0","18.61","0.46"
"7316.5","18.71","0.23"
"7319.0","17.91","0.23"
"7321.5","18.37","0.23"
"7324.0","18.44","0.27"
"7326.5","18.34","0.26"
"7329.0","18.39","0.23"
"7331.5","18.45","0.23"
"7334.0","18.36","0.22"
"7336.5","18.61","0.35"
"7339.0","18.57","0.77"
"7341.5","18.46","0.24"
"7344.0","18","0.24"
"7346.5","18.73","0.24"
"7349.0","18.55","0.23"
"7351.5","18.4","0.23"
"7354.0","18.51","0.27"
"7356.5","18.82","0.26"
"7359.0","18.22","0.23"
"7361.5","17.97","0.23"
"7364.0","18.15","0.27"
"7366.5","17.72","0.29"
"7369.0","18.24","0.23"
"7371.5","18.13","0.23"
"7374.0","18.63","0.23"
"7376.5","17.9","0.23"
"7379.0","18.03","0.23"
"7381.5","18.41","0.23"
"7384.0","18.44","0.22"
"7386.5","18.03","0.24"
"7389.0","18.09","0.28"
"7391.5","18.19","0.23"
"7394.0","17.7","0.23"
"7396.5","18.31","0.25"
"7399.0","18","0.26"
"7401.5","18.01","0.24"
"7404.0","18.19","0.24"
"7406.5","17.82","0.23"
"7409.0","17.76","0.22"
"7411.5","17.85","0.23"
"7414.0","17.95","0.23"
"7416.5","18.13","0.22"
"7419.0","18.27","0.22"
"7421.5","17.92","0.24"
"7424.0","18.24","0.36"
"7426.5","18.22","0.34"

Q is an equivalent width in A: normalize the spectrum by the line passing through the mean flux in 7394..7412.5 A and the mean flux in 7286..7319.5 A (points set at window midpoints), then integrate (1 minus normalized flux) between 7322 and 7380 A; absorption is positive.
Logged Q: -0.3 A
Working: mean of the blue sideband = 18.5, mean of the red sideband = 18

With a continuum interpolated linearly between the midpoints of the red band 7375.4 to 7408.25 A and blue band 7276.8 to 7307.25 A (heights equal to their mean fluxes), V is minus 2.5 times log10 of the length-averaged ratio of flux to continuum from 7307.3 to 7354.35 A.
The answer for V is -0.01 mag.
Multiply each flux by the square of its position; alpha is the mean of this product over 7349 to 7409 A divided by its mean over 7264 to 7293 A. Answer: 1.01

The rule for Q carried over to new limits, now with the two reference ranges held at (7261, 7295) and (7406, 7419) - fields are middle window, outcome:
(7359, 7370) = 0.06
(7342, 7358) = -0.26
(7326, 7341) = -0.15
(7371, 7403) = -0.17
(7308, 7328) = -0.12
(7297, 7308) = -0.05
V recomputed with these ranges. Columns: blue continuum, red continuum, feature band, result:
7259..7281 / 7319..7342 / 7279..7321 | 0.00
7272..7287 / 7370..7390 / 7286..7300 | 0.00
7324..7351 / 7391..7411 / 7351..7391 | 0.00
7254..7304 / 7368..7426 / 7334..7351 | -0.01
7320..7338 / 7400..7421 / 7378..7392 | 0.00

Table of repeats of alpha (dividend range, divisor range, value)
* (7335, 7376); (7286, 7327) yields 1.01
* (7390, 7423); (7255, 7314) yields 1.01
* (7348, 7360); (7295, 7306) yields 1.02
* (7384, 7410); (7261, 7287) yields 1.01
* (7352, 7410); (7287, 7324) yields 1.00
